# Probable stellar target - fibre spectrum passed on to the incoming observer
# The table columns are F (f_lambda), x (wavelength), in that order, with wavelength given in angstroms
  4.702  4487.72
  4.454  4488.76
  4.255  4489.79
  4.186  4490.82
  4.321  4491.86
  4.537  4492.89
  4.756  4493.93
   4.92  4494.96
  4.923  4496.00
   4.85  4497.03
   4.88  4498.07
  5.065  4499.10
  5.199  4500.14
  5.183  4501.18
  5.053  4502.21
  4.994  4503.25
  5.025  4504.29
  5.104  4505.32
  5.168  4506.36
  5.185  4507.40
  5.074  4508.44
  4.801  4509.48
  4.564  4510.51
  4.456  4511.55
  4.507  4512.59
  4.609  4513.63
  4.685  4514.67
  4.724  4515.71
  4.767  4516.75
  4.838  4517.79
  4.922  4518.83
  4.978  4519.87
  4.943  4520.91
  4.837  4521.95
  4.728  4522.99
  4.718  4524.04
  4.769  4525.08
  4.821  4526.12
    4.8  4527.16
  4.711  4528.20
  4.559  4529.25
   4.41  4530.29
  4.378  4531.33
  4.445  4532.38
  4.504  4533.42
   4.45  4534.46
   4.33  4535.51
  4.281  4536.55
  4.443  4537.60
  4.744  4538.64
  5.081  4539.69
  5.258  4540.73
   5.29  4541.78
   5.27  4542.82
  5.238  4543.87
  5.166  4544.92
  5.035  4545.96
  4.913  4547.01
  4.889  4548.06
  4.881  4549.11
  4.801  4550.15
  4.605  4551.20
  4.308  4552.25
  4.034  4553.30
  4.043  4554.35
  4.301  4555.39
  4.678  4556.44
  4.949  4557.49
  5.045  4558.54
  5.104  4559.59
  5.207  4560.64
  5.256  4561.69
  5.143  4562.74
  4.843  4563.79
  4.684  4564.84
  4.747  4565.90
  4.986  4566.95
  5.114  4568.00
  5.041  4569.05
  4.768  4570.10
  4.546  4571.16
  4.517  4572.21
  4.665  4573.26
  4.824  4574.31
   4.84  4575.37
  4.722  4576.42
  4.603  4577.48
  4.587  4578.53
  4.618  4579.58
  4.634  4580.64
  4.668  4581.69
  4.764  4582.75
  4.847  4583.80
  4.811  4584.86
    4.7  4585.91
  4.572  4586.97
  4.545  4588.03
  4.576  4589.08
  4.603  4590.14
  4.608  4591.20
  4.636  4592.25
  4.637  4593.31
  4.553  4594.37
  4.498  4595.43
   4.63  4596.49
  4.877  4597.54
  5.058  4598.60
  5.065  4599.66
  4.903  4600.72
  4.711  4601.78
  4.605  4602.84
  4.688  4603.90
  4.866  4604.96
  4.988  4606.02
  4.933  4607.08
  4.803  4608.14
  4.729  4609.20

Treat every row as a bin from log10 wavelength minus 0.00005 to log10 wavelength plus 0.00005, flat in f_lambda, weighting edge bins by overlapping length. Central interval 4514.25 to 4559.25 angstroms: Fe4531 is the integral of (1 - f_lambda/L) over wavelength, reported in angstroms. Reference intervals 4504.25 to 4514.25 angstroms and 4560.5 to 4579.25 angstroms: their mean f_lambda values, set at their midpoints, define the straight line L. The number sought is 0.93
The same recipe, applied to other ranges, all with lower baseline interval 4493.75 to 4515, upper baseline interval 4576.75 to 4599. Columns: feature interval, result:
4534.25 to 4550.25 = -0.3 angstroms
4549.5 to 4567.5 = 0.0 angstroms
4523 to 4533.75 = 0.5 angstroms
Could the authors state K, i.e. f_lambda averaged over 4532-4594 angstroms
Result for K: 4.75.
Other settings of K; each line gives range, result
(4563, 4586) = 4.76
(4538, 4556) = 4.81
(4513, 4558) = 4.72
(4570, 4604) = 4.69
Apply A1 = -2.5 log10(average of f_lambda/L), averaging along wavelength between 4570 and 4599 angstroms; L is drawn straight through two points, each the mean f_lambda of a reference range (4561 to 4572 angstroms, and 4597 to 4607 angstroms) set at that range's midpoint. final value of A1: 0.05 mag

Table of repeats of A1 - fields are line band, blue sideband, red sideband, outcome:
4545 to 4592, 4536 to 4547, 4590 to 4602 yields 0.03 mag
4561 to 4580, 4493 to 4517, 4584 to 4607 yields -0.01 mag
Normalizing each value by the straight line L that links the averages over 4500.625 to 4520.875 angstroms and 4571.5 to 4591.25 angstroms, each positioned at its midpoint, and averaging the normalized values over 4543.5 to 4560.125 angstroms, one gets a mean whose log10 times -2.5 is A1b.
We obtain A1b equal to 0.00 mag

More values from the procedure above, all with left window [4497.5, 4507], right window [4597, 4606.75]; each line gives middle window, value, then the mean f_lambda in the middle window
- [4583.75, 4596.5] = 0.06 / 4.62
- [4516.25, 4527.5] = 0.04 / 4.83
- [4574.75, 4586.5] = 0.05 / 4.71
